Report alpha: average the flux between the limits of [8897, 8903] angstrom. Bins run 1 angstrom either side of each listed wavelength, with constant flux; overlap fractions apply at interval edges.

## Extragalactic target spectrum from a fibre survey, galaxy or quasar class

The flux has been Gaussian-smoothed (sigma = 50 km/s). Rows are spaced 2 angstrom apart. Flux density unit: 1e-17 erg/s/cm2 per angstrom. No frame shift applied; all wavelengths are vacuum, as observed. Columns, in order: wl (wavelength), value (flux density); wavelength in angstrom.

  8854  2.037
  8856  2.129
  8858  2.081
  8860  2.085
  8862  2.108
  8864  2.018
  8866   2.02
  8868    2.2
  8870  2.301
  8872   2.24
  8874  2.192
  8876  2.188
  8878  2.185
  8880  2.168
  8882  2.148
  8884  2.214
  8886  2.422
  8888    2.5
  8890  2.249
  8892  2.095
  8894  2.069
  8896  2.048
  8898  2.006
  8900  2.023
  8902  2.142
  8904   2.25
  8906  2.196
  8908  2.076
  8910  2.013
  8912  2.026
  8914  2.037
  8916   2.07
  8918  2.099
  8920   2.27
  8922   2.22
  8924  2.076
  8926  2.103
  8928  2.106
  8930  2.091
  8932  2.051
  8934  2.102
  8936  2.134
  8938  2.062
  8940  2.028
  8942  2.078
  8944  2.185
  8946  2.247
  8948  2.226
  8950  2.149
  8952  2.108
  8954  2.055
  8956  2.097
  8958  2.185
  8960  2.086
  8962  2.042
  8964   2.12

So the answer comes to 2.06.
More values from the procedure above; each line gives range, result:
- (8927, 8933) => 2.08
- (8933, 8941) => 2.08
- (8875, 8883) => 2.17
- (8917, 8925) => 2.17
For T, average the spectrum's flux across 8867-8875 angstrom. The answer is 2.23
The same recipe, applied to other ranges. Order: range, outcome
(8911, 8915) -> 2.03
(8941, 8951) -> 2.18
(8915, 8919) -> 2.08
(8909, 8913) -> 2.02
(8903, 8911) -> 2.13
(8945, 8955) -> 2.16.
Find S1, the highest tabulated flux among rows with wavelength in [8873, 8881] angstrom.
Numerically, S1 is 2.192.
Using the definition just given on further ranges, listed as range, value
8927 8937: 2.134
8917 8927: 2.27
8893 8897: 2.069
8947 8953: 2.226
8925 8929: 2.106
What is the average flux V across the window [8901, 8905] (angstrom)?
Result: 2.2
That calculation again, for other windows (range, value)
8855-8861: 2.1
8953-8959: 2.11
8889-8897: 2.12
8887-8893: 2.28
